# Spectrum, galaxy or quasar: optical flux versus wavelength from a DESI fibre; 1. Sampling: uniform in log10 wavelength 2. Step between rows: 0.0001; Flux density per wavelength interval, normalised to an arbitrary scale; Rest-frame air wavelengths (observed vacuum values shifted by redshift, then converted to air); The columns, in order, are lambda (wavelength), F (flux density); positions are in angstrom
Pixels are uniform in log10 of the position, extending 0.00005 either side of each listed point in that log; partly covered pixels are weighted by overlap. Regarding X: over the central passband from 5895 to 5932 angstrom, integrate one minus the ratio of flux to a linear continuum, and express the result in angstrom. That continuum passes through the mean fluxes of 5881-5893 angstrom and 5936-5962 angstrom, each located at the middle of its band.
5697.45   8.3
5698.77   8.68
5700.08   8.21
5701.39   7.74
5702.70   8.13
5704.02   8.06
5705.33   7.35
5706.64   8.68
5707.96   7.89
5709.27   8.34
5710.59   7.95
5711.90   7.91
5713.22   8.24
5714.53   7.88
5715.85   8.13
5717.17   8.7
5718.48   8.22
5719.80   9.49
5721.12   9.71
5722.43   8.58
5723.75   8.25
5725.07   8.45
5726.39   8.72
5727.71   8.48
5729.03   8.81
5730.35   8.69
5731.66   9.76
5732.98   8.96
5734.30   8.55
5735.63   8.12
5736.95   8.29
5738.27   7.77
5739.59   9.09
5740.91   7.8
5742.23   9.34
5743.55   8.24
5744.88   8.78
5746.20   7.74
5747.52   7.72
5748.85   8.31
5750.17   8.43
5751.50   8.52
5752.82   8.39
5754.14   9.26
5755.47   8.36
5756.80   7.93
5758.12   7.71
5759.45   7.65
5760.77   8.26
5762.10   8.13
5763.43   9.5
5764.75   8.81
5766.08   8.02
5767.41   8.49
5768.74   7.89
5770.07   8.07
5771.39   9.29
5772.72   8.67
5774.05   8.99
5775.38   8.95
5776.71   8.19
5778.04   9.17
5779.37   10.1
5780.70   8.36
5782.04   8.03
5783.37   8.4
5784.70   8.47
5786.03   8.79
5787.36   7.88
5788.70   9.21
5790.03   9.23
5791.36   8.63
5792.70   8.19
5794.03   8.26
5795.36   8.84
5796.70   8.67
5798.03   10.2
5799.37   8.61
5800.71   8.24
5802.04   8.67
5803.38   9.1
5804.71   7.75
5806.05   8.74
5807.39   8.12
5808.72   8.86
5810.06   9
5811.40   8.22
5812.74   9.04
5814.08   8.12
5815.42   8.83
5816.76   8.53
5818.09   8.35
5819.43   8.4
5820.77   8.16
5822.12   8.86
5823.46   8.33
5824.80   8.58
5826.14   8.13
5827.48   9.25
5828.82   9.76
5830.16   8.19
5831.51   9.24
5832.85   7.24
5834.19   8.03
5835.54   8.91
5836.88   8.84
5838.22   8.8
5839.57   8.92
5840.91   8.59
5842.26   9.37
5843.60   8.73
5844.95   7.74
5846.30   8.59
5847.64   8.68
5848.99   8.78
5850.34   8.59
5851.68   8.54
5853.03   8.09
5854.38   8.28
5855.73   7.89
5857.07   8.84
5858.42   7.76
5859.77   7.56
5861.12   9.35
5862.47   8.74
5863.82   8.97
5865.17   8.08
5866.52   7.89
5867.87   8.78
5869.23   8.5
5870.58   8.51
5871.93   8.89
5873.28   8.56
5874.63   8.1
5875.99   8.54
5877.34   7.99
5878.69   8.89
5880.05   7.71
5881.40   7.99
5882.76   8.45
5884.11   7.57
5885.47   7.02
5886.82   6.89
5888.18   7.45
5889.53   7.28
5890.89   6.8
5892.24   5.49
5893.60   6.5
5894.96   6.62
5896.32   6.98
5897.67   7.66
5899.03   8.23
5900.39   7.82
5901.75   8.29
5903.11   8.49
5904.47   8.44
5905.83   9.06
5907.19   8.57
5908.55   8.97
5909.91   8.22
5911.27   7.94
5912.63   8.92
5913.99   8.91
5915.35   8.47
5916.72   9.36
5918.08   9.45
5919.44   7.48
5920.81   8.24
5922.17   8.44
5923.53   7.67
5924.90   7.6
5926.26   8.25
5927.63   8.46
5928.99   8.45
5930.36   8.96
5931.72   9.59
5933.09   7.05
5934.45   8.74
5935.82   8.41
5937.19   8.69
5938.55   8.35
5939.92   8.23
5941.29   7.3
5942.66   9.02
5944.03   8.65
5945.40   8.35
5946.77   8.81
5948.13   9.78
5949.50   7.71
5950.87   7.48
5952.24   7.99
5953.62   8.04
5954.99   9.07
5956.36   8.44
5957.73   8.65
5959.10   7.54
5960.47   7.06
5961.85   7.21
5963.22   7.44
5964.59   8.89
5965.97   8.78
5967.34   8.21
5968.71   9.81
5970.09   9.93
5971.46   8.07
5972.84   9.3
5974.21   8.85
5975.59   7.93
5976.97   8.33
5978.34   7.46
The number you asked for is -3.5 angstrom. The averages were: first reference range 7.19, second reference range 8.25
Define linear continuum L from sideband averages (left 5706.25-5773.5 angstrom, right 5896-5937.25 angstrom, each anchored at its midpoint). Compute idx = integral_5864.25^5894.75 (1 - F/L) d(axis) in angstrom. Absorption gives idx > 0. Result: 2.18 angstrom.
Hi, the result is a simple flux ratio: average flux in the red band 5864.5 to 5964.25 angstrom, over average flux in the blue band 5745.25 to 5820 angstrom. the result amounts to 1.0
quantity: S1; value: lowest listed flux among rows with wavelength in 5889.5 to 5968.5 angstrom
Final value 5.49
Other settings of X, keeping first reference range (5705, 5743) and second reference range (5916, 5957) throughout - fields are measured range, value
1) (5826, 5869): -0.5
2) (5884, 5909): 2.5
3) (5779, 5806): -0.6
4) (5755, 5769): 0.4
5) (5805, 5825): -0.2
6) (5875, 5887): 0.7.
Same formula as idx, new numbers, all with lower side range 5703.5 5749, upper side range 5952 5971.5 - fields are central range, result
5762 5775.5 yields -0.33 angstrom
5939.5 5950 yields -0.17 angstrom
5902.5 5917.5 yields -0.54 angstrom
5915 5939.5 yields -0.16 angstrom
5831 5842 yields -0.25 angstrom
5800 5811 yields -0.19 angstrom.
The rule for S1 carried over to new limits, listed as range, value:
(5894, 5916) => 6.62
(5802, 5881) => 7.24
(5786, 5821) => 7.75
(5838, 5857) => 7.74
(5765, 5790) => 7.88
